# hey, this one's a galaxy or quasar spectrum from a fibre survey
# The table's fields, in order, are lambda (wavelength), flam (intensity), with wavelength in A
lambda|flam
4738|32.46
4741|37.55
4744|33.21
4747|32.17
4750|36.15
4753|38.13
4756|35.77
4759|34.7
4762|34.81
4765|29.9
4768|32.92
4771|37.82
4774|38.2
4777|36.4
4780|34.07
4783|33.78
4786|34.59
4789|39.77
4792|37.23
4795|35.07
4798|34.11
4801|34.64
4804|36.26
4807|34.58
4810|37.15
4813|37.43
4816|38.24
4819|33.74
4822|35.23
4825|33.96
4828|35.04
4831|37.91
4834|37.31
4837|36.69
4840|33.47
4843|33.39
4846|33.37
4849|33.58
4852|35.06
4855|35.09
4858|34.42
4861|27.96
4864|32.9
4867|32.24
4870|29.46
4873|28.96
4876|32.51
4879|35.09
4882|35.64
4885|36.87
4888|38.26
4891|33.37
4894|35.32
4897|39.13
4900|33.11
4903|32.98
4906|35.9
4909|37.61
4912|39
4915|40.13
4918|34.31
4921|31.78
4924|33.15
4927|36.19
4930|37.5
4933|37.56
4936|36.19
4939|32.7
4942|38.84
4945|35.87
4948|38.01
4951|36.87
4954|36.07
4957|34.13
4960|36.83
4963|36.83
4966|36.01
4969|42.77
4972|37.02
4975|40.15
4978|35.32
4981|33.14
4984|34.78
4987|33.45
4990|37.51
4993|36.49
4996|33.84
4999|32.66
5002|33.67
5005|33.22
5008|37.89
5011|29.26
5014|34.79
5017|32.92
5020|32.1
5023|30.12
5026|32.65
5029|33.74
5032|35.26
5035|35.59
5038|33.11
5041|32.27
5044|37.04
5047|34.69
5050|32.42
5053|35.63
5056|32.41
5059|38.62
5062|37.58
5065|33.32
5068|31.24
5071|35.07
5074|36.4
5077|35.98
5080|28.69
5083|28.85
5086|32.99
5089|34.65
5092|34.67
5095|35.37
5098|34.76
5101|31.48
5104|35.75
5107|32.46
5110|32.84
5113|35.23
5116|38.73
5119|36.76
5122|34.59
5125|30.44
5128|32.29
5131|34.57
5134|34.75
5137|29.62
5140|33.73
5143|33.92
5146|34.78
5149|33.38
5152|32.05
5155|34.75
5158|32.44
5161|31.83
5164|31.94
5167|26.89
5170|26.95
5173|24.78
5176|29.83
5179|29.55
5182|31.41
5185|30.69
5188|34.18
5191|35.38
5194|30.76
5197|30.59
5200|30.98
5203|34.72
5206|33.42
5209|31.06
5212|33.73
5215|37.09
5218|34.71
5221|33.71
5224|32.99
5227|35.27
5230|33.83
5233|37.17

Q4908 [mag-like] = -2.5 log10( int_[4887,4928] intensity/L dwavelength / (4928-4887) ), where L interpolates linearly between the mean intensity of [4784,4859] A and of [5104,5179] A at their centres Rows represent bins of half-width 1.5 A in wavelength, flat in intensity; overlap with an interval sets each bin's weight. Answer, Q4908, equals -0.03 mag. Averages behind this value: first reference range 35.5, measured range 35.7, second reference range 32.5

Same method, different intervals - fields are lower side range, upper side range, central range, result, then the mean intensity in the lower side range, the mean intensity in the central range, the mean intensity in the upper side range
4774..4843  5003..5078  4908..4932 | -0.04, 35.8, 36.2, 34.1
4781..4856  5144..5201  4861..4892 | 0.05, 35.5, 33.3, 31.2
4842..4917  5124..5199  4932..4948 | -0.08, 34.5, 36.4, 31.7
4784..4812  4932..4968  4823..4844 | 0.02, 35.9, 35.4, 36.4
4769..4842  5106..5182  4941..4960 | -0.07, 35.9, 36.6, 32.3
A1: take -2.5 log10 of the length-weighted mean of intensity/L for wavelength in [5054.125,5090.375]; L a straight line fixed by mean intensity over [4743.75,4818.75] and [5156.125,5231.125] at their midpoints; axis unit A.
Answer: -0.03 mag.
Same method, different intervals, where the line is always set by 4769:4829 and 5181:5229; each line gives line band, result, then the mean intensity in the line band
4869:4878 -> 0.156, 30.6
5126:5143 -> 0.021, 33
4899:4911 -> 0.000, 35.1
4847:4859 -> 0.031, 34.5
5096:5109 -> 0.007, 33.7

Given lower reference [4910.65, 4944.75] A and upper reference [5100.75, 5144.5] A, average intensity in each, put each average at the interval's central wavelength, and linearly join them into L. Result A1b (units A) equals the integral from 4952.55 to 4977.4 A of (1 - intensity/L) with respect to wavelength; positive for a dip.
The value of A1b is -1.2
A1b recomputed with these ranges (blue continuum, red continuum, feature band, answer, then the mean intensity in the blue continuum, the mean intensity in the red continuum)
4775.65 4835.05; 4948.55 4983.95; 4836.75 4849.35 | 0.8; 35.8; 36.8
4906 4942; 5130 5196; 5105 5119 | -1.0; 36.1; 31.7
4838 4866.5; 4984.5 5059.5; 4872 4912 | -2.1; 33.3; 34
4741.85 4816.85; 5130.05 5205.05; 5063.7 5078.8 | -0.7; 35.5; 31.8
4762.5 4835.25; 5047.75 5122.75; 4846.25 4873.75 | 2.3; 35.6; 34.3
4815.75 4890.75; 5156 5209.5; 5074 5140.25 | -4.0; 34.2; 31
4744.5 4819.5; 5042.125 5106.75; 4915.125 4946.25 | -0.7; 35.5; 34.1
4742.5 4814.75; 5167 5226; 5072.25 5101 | -0.7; 35.4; 31.8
